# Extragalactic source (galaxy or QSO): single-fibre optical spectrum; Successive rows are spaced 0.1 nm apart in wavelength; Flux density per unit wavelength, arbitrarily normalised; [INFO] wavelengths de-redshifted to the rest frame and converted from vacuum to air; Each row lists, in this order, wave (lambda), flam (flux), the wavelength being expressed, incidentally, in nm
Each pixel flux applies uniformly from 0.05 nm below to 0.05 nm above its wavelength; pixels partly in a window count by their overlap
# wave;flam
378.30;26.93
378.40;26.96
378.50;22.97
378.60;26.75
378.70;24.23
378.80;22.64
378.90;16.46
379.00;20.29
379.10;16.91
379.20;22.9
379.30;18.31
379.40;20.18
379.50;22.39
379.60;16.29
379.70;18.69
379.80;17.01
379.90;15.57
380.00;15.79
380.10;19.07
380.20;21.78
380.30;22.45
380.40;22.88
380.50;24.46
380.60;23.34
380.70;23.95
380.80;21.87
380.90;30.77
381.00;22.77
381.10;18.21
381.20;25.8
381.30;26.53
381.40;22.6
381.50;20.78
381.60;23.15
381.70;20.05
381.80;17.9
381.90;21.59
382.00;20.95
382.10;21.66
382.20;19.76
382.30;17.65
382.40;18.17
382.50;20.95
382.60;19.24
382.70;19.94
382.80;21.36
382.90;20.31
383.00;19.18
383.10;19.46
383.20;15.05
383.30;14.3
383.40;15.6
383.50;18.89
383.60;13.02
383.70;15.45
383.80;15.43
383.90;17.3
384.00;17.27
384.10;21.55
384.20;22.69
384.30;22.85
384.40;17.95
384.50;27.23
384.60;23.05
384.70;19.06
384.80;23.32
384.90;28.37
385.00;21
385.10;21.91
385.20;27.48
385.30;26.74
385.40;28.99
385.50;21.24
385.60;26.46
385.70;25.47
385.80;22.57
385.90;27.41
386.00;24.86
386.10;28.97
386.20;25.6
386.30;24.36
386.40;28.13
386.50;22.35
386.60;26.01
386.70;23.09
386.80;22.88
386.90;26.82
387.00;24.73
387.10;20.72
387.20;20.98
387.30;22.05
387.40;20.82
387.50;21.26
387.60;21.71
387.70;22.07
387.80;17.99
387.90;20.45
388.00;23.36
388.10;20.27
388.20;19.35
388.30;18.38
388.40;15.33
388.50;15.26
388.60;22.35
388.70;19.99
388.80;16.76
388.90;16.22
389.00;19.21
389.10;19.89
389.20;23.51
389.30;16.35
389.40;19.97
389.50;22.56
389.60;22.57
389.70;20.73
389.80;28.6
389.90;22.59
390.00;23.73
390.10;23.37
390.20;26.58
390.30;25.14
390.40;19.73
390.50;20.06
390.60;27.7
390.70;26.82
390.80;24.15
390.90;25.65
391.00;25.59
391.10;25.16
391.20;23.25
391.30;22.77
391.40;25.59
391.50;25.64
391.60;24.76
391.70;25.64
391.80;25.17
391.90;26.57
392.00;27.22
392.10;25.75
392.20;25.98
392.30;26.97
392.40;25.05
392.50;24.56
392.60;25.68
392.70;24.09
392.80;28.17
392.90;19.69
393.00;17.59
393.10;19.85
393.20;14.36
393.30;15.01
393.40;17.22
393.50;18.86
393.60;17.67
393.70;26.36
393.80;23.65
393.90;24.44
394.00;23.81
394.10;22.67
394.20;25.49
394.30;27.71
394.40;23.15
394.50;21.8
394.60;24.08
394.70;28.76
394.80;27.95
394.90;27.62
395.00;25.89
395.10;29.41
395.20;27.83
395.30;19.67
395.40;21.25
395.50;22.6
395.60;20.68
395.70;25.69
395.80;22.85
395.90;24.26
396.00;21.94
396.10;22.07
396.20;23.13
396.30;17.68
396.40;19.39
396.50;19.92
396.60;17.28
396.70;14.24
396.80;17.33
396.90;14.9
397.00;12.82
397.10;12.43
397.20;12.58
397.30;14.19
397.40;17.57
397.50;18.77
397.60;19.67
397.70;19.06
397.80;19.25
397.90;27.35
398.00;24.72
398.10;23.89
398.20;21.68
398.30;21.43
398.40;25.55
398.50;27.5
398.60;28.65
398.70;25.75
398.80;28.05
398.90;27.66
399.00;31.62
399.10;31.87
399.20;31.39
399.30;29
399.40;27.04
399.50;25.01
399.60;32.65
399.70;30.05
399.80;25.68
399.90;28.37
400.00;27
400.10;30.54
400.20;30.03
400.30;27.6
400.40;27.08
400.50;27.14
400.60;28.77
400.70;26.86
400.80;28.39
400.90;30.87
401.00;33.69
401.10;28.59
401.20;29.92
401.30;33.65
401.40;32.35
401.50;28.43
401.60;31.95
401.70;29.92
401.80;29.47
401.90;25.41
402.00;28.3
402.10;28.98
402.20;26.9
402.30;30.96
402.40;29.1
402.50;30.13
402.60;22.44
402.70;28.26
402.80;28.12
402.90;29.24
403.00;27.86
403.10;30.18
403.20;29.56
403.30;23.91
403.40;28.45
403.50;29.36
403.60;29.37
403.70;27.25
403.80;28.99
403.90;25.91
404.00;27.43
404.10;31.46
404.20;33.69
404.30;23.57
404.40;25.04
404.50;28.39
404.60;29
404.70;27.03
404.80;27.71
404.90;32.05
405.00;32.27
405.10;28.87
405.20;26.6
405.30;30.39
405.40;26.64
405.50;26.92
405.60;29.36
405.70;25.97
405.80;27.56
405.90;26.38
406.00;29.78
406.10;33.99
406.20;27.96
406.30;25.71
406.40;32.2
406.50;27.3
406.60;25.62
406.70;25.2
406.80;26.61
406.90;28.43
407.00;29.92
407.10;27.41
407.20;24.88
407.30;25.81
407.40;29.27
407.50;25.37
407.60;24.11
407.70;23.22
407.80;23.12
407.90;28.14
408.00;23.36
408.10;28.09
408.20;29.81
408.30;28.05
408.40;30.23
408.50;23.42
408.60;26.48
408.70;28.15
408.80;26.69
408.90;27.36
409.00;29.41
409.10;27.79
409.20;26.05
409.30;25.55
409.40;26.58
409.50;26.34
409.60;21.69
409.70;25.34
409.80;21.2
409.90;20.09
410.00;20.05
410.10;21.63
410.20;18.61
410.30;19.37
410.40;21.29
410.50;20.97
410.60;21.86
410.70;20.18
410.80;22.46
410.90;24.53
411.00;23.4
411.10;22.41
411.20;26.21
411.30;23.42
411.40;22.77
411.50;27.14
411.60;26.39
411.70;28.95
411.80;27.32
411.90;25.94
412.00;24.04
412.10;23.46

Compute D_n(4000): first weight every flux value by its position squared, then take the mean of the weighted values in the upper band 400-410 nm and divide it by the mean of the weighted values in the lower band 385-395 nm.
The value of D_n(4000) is 1.29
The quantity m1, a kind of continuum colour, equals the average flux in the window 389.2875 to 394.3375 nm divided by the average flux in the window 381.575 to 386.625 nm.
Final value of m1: 1.09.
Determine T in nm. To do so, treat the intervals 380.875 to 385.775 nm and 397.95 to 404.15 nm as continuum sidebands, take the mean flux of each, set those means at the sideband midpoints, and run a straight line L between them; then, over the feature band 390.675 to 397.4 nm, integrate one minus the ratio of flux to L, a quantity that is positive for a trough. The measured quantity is 0.77 nm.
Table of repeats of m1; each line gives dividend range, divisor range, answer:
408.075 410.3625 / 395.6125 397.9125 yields 1.34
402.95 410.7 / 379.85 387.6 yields 1.22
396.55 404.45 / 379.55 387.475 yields 1.21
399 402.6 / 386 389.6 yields 1.36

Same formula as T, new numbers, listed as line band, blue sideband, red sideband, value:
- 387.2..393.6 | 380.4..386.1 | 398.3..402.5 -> 0.65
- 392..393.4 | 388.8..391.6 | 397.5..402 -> 0.10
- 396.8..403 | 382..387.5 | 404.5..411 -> -0.39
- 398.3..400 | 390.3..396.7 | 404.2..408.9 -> -0.21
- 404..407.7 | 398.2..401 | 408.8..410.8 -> -0.40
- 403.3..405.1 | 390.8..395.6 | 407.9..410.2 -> -0.25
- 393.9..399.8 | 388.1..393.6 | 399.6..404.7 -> 0.56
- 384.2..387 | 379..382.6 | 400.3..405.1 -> -0.24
